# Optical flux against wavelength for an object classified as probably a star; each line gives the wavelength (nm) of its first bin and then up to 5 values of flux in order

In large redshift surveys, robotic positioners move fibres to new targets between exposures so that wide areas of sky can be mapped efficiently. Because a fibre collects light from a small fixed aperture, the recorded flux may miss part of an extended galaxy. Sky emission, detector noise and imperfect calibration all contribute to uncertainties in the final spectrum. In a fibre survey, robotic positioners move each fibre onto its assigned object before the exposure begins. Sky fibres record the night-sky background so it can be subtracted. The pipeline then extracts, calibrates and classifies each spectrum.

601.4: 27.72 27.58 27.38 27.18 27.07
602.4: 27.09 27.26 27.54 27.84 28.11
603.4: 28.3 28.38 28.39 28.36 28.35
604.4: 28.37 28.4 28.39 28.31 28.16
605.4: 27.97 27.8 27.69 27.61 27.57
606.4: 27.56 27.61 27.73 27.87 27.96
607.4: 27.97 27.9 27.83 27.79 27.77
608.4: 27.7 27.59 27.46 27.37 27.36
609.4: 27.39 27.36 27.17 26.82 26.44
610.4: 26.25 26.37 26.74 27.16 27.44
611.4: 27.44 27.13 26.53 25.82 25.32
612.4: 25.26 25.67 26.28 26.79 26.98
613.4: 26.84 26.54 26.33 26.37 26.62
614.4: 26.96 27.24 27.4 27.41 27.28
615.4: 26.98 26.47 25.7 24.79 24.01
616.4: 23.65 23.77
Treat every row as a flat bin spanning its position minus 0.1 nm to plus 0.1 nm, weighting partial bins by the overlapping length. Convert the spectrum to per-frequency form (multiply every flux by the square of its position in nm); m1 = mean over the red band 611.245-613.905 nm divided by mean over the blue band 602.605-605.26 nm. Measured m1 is 0.96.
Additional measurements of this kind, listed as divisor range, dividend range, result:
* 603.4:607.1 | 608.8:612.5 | 0.97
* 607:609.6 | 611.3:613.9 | 0.97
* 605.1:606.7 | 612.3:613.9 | 0.97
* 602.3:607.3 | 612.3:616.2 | 0.98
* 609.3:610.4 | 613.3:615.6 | 1.01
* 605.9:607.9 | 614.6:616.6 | 0.96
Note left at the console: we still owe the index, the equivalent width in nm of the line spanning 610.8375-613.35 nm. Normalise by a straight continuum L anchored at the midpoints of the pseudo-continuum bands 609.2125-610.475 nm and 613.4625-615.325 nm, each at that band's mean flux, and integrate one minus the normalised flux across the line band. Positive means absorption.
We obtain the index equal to 0.04 nm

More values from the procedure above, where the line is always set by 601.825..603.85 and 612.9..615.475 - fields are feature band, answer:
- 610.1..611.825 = 0.018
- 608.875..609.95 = -0.003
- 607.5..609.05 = -0.021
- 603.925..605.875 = -0.045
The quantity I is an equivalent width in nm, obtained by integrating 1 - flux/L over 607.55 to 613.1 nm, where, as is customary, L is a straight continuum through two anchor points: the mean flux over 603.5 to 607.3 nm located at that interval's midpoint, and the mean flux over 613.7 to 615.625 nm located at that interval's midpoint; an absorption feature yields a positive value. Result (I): 0.10 nm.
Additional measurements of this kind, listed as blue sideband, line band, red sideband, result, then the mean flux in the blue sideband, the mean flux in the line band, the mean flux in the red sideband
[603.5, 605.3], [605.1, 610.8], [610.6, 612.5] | -0.01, 28.3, 27.5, 26.5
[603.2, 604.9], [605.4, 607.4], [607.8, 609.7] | 0.02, 28.4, 27.7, 27.5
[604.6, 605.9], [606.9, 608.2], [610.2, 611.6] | -0.01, 28.1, 27.9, 26.9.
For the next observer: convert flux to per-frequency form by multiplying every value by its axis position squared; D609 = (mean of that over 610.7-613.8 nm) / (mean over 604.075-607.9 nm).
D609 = 1.0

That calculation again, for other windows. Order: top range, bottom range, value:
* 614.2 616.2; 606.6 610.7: 0.99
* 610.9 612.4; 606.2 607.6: 0.97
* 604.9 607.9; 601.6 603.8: 1.02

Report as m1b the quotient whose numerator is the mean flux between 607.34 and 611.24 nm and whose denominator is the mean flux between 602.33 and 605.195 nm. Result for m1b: 0.97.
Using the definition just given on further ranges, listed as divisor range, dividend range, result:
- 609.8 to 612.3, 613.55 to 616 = 1.00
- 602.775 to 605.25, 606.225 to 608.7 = 0.98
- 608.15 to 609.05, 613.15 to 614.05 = 0.96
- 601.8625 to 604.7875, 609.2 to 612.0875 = 0.96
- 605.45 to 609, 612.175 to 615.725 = 0.96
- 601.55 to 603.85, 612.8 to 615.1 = 0.97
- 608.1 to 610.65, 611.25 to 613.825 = 0.97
